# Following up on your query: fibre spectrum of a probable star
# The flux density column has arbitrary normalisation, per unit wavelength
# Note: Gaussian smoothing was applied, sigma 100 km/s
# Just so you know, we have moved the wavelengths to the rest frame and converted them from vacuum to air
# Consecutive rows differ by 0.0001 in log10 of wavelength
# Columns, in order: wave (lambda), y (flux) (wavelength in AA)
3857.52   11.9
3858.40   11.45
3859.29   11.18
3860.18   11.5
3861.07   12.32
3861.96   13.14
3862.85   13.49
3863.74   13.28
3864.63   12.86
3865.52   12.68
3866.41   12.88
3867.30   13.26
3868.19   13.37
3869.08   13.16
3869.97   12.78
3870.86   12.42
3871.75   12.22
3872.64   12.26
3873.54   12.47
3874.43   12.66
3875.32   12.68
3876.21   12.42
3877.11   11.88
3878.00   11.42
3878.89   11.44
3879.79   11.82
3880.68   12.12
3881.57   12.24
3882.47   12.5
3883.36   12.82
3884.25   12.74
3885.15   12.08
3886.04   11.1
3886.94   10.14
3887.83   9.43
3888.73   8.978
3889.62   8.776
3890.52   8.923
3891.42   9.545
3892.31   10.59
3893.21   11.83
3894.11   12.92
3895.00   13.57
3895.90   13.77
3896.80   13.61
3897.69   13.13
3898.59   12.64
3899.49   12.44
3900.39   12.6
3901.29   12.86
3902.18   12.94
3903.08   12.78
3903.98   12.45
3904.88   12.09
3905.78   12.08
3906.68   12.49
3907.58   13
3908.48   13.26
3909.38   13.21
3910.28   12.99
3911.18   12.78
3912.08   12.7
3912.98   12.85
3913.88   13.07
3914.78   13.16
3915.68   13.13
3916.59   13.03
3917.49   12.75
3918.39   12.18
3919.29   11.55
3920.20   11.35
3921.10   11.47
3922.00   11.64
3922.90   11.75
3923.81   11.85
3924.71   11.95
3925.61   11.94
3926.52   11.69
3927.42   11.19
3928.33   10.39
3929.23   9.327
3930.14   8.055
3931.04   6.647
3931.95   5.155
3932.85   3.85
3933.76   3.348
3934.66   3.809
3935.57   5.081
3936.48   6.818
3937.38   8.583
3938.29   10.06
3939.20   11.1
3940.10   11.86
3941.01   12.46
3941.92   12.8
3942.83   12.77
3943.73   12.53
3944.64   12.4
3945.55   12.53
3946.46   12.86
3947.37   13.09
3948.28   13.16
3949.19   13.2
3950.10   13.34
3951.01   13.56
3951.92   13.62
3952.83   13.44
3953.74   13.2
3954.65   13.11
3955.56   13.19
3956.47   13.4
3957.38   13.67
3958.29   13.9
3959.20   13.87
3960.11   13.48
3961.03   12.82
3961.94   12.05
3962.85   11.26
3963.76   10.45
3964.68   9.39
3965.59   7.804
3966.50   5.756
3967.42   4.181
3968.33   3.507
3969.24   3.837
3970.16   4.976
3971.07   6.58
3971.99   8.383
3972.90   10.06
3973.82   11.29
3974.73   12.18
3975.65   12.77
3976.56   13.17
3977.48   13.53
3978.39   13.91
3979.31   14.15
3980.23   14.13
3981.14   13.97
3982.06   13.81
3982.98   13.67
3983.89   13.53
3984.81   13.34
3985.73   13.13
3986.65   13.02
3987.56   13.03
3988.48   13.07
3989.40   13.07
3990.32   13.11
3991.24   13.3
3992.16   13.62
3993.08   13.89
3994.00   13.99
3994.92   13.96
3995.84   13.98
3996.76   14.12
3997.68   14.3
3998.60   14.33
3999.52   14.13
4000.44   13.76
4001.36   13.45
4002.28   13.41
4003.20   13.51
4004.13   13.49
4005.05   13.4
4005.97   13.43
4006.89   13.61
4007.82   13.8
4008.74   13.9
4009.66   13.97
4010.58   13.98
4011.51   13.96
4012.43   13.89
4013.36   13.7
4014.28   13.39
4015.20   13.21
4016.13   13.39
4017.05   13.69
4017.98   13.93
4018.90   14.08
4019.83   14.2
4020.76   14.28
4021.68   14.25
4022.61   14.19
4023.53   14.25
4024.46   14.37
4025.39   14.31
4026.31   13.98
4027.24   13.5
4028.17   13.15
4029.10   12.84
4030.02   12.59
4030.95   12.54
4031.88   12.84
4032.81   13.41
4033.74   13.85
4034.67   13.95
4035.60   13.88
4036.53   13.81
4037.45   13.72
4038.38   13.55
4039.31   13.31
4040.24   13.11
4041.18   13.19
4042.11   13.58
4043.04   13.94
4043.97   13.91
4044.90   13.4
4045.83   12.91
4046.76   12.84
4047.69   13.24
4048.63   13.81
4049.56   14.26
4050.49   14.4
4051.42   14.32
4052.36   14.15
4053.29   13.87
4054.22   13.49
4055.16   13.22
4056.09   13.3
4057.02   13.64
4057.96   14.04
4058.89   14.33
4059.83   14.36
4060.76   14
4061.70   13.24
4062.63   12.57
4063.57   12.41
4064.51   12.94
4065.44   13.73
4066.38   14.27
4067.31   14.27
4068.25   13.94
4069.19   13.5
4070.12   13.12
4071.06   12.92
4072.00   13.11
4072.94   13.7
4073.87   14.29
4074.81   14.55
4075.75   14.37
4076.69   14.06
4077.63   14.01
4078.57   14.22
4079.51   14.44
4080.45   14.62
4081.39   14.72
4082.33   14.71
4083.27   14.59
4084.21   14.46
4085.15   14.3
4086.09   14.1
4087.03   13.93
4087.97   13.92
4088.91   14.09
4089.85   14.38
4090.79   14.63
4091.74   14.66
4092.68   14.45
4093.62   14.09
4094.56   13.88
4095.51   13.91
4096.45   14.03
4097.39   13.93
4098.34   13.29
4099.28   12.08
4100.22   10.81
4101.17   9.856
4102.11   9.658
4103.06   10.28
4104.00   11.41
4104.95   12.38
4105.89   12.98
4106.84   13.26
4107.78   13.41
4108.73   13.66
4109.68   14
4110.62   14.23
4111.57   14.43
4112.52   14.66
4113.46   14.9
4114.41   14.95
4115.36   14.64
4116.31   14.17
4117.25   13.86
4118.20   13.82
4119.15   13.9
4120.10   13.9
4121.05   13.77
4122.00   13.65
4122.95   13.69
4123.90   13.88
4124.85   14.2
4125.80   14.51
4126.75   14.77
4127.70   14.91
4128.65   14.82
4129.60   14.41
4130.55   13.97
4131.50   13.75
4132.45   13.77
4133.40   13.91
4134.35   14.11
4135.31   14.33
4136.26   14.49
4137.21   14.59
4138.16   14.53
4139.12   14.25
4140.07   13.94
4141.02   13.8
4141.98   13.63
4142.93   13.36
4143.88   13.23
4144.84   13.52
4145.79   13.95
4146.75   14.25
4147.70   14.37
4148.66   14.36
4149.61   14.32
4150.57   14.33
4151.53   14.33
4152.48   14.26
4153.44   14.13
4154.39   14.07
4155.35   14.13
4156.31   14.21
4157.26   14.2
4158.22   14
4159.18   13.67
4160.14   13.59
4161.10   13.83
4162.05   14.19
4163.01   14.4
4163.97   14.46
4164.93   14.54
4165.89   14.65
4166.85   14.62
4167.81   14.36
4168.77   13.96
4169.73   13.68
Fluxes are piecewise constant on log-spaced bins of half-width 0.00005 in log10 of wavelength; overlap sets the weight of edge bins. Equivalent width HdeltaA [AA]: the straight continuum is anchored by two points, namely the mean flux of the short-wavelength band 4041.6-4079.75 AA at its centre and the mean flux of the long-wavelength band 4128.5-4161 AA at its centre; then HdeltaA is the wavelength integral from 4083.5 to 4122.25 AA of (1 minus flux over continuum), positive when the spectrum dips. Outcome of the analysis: 1.00 AA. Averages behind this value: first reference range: 13.7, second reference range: 14.1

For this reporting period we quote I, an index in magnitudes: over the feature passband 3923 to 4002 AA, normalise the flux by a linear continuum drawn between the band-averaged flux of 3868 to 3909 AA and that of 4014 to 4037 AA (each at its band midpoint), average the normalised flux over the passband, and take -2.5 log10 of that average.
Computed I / 0.14 mag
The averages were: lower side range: 12.1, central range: 11.4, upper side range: 13.7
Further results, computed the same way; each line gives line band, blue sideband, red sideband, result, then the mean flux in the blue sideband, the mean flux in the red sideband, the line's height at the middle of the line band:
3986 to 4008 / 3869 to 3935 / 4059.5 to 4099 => -0.06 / 11.5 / 14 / 12.8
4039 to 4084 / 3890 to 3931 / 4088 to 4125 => -0.05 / 12.1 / 13.5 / 13.2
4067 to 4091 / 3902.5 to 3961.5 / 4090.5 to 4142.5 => -0.07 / 11.6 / 13.7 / 13.3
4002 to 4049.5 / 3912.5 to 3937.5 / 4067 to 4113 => -0.12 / 9.93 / 13.6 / 12.2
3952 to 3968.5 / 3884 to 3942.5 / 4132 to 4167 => 0.04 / 11.1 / 14.1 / 11.7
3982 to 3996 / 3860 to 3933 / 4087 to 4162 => -0.06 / 11.9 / 13.8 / 12.7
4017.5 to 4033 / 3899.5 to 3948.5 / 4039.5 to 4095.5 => -0.05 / 11.2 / 13.9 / 13.1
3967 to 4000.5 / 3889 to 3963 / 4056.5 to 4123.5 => 0.03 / 11.7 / 13.7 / 12.4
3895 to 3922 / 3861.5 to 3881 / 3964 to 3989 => -0.07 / 12.6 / 10.8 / 11.9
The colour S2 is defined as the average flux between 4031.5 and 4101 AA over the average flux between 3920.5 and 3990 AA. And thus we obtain 1.25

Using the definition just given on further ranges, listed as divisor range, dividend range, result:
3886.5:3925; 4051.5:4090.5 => 1.15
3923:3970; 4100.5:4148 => 1.32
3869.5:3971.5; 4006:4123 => 1.21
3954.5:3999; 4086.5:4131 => 1.15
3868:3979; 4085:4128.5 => 1.20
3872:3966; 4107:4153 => 1.22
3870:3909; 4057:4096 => 1.16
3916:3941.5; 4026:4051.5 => 1.39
